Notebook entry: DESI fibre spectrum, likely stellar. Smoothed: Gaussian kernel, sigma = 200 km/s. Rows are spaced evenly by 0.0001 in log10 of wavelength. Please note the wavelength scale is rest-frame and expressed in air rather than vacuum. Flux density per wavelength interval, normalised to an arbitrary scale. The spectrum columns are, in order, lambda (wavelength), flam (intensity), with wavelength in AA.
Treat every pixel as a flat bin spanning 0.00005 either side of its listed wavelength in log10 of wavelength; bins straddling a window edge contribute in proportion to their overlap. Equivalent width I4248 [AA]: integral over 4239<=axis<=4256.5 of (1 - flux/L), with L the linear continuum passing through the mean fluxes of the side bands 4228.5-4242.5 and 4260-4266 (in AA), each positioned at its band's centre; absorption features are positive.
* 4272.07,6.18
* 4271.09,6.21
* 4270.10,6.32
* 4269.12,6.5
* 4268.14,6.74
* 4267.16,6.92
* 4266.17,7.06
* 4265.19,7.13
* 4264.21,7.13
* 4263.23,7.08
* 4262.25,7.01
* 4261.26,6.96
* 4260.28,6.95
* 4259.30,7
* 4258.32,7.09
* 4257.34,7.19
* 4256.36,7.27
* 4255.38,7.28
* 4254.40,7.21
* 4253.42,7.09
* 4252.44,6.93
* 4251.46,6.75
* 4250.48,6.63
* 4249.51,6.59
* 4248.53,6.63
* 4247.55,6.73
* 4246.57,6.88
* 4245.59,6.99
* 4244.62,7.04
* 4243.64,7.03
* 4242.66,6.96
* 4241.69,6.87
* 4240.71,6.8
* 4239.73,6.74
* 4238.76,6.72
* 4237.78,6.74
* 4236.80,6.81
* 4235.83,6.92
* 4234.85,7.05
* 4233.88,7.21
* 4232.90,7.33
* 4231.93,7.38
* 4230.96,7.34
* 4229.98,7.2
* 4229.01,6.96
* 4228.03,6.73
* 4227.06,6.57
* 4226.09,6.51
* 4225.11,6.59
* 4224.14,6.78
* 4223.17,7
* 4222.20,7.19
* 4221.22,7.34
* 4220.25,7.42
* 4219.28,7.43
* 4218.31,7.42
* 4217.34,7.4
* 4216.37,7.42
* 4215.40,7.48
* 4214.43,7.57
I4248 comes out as 0.3 AA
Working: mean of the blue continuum 7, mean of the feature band 6.9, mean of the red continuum 7.05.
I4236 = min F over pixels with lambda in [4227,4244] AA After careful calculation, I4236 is 6.57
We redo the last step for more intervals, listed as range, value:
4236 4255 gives 6.59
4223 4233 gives 6.51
